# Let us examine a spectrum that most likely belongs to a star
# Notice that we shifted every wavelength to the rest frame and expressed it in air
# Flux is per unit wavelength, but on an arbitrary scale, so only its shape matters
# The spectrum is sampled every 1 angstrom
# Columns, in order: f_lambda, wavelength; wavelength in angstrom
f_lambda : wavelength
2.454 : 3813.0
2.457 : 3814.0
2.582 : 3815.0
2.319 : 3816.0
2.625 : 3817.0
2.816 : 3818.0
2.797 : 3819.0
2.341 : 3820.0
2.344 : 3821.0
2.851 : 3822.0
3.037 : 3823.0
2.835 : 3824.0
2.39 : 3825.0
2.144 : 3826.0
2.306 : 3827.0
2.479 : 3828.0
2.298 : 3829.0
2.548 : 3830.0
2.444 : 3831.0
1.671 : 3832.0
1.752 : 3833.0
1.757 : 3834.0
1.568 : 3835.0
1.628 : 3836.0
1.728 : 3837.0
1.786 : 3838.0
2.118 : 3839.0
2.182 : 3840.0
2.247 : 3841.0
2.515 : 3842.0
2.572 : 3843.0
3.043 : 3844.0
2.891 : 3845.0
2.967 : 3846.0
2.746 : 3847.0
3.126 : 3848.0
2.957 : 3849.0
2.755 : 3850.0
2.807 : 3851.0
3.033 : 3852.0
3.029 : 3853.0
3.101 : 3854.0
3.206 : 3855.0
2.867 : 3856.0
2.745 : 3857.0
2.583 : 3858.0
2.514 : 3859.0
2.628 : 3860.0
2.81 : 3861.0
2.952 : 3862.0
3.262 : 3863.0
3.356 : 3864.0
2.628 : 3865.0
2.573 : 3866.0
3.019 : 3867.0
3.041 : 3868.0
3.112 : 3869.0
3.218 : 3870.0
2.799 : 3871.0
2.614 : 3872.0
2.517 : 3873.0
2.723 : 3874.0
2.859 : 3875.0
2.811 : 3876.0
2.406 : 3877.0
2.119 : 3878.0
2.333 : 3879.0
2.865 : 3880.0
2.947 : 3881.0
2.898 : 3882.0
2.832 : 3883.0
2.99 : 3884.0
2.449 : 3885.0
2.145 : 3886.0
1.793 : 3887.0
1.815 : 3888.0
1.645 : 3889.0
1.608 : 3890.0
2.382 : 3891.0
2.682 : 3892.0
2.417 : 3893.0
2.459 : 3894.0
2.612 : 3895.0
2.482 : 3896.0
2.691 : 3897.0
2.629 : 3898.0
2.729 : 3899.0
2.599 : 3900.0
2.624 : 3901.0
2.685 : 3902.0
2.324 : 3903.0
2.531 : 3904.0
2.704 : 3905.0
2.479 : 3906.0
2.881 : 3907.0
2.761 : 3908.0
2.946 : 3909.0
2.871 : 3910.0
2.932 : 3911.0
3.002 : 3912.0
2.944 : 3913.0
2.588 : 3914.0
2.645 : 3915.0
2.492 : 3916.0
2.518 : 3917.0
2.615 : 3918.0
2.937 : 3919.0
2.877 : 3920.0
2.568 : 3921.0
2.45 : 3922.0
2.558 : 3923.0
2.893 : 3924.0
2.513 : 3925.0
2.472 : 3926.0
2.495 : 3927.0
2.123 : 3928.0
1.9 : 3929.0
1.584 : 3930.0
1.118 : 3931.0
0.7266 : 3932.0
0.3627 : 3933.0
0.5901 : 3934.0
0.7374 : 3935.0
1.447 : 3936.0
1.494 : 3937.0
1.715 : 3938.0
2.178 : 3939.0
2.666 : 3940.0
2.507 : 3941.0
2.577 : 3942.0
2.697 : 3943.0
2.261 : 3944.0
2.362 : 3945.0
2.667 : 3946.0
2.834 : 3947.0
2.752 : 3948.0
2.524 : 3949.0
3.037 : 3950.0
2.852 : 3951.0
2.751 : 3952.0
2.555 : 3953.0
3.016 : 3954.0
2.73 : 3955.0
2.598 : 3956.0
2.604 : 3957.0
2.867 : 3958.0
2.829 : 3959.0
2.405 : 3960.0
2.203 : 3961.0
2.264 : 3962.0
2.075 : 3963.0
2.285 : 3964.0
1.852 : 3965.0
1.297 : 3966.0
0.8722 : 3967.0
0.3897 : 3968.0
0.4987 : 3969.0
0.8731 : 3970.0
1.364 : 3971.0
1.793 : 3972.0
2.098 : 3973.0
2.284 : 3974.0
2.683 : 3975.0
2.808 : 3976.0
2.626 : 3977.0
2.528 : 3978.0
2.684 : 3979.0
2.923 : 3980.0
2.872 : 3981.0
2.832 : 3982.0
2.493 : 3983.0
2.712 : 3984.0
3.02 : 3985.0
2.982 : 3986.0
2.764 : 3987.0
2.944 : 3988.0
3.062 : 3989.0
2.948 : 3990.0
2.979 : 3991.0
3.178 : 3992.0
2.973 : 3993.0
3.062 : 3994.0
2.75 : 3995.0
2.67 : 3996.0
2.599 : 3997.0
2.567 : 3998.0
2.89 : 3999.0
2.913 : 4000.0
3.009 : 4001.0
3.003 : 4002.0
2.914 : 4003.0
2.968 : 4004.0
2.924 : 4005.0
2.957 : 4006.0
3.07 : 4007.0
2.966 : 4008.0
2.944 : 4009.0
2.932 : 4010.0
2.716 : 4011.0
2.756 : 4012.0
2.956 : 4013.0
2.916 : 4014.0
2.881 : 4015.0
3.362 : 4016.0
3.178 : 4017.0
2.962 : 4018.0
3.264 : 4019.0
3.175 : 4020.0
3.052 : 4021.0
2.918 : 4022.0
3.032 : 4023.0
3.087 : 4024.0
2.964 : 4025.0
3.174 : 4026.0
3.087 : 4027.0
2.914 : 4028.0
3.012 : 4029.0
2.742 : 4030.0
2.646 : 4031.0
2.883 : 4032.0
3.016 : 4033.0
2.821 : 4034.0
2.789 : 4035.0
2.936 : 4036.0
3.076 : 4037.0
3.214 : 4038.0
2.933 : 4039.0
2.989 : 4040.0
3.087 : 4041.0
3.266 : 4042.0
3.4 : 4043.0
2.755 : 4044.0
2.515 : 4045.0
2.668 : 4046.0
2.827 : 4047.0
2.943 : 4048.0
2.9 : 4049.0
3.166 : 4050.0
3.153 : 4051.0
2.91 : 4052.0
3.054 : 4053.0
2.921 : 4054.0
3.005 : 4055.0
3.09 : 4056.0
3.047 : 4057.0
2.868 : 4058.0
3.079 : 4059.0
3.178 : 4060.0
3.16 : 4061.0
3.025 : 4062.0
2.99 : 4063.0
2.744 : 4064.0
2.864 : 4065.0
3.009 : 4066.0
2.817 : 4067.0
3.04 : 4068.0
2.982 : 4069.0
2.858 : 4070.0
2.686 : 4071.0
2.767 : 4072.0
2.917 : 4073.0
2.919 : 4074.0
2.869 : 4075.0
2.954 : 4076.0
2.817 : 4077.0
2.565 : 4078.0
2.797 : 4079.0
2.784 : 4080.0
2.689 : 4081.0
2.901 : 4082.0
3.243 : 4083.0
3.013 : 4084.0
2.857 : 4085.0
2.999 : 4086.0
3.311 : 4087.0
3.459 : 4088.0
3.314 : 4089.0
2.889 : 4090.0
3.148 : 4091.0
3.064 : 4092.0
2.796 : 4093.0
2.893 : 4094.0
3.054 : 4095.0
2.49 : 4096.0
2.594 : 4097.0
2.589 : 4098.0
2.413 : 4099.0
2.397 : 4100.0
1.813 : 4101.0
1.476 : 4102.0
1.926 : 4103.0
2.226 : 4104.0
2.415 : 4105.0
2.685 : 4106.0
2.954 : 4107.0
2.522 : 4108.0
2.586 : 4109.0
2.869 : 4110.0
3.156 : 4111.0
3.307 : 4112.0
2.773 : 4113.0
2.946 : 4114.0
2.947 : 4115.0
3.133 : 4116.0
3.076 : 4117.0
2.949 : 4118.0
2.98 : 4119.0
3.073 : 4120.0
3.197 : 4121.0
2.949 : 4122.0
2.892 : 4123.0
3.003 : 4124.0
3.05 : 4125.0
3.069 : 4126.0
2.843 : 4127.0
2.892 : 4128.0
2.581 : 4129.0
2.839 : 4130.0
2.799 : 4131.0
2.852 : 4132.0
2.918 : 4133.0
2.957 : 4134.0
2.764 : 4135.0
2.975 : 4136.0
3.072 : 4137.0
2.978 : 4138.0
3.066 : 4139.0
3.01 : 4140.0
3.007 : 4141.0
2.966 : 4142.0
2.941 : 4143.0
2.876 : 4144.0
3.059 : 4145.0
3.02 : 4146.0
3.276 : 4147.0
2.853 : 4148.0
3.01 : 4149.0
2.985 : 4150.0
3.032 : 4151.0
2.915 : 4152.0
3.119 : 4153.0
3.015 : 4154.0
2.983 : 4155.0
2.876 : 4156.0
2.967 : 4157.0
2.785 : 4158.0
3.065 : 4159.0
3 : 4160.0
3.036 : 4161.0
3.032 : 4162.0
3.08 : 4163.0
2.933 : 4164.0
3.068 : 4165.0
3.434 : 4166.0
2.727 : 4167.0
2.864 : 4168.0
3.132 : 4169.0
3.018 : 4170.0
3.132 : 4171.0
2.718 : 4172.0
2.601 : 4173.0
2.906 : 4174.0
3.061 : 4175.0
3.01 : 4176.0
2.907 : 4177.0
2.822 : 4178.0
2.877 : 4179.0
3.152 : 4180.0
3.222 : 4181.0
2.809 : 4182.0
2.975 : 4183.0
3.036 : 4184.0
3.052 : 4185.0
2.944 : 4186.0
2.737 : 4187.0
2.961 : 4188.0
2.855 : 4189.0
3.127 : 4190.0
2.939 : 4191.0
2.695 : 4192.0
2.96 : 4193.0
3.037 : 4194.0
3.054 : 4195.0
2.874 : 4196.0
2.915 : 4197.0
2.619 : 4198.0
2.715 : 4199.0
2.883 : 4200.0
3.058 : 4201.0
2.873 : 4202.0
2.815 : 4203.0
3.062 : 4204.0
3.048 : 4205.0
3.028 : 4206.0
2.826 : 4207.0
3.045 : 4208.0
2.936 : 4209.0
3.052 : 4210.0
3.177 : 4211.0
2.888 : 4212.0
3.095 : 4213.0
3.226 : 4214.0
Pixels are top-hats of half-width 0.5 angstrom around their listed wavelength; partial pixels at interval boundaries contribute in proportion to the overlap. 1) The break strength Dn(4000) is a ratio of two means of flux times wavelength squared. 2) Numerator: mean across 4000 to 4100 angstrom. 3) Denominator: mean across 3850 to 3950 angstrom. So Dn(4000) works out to 1.3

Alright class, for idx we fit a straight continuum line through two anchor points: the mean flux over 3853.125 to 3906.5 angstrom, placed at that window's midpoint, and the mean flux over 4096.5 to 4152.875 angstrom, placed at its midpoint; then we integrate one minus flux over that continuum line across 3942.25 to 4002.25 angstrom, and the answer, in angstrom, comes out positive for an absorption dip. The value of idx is 4.8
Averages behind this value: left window 2.64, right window 2.83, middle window 2.5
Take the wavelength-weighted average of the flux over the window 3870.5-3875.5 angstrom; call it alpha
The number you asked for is 2.7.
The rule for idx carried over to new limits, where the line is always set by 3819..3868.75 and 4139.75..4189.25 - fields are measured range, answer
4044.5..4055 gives -0.3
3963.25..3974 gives 5.3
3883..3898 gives 1.8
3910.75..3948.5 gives 6.4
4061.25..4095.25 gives -0.9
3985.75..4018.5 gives -1.8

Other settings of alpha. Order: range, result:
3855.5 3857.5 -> 2.81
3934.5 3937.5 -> 1.23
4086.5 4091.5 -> 3.22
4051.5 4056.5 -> 3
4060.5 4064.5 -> 2.98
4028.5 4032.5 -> 2.82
